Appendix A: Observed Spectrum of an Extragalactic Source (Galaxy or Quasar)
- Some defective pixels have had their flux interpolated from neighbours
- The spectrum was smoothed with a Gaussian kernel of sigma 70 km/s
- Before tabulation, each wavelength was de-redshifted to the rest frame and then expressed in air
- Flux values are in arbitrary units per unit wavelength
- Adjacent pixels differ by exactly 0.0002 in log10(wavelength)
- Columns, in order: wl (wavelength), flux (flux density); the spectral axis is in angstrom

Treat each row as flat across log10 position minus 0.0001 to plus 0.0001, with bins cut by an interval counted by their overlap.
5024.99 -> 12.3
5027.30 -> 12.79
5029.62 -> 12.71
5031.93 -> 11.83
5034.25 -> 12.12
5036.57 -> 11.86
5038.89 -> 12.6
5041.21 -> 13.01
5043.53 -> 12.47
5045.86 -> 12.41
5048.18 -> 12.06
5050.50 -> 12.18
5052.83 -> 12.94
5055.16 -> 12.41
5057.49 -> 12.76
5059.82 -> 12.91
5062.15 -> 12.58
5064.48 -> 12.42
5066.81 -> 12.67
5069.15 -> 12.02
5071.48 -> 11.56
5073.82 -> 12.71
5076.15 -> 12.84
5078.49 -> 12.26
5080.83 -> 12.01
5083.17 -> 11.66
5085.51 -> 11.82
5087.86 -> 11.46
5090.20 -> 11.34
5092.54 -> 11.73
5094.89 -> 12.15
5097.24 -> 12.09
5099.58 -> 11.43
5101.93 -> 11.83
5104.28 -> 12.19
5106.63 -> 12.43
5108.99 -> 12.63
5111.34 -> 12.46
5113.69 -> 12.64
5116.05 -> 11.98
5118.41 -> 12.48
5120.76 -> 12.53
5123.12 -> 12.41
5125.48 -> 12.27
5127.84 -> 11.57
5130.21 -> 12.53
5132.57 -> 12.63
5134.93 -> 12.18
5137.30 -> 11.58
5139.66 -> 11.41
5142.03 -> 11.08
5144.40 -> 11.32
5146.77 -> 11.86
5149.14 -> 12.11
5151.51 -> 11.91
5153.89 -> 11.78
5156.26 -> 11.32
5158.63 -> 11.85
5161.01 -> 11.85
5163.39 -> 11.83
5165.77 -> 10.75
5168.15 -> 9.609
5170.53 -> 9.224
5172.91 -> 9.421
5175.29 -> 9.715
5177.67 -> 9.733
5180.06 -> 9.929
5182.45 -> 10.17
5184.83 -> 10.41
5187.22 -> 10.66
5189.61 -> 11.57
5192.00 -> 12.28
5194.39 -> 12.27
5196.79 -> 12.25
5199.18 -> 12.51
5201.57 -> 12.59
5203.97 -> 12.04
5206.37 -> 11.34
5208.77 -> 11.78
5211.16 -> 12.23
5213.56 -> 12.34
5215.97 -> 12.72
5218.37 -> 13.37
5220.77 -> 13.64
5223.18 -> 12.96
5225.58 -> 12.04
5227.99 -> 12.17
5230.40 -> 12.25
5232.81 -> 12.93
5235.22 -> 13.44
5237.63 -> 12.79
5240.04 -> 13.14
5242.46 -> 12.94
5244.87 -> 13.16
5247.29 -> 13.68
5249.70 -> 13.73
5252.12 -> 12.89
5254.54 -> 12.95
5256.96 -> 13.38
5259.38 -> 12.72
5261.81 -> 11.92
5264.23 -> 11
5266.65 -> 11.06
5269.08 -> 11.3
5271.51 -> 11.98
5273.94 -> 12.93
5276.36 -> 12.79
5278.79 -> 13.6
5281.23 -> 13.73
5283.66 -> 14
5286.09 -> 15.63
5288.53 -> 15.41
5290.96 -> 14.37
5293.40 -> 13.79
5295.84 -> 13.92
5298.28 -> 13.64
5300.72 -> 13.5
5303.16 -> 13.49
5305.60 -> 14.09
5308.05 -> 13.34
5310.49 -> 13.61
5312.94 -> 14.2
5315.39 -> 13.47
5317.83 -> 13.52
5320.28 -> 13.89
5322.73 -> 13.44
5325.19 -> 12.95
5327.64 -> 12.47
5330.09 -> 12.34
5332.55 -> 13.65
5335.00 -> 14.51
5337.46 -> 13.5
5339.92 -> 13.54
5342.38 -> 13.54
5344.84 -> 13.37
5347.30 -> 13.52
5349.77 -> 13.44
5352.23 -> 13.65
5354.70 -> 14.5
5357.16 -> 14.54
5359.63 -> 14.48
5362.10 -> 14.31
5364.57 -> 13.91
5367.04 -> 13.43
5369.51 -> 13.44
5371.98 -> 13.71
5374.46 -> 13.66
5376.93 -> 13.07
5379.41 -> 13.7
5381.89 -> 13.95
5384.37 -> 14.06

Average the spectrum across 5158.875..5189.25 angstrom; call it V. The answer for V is 10.4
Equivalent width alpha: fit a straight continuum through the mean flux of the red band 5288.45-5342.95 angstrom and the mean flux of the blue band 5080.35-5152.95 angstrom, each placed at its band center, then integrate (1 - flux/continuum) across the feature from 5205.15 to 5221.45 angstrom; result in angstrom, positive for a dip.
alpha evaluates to 0.4 angstrom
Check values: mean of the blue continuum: 12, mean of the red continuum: 13.6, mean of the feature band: 12.5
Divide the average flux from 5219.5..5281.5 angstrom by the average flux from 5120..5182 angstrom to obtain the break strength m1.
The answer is 1.1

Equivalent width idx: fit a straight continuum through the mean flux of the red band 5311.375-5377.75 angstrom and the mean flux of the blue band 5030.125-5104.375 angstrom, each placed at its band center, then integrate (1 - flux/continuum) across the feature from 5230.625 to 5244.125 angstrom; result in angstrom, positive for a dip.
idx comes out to 0.1 angstrom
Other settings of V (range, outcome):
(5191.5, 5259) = 12.7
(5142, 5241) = 11.7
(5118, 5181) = 11.4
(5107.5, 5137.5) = 12.3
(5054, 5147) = 12.1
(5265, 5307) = 13.5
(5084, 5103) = 11.7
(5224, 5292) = 13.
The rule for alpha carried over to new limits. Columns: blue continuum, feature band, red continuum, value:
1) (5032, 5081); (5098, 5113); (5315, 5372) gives 0.53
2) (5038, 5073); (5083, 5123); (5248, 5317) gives 1.82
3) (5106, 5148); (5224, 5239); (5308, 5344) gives 0.24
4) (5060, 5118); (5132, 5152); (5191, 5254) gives 0.97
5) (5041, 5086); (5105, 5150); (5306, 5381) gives 1.97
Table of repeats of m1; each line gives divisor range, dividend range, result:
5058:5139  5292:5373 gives 1.12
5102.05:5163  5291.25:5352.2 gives 1.13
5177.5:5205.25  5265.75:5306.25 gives 1.18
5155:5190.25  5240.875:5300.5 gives 1.25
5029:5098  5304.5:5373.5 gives 1.11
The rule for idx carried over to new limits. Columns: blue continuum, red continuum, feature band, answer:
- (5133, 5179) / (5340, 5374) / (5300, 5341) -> -0.55 angstrom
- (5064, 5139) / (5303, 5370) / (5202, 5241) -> 1.03 angstrom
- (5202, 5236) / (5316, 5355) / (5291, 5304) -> -0.58 angstrom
